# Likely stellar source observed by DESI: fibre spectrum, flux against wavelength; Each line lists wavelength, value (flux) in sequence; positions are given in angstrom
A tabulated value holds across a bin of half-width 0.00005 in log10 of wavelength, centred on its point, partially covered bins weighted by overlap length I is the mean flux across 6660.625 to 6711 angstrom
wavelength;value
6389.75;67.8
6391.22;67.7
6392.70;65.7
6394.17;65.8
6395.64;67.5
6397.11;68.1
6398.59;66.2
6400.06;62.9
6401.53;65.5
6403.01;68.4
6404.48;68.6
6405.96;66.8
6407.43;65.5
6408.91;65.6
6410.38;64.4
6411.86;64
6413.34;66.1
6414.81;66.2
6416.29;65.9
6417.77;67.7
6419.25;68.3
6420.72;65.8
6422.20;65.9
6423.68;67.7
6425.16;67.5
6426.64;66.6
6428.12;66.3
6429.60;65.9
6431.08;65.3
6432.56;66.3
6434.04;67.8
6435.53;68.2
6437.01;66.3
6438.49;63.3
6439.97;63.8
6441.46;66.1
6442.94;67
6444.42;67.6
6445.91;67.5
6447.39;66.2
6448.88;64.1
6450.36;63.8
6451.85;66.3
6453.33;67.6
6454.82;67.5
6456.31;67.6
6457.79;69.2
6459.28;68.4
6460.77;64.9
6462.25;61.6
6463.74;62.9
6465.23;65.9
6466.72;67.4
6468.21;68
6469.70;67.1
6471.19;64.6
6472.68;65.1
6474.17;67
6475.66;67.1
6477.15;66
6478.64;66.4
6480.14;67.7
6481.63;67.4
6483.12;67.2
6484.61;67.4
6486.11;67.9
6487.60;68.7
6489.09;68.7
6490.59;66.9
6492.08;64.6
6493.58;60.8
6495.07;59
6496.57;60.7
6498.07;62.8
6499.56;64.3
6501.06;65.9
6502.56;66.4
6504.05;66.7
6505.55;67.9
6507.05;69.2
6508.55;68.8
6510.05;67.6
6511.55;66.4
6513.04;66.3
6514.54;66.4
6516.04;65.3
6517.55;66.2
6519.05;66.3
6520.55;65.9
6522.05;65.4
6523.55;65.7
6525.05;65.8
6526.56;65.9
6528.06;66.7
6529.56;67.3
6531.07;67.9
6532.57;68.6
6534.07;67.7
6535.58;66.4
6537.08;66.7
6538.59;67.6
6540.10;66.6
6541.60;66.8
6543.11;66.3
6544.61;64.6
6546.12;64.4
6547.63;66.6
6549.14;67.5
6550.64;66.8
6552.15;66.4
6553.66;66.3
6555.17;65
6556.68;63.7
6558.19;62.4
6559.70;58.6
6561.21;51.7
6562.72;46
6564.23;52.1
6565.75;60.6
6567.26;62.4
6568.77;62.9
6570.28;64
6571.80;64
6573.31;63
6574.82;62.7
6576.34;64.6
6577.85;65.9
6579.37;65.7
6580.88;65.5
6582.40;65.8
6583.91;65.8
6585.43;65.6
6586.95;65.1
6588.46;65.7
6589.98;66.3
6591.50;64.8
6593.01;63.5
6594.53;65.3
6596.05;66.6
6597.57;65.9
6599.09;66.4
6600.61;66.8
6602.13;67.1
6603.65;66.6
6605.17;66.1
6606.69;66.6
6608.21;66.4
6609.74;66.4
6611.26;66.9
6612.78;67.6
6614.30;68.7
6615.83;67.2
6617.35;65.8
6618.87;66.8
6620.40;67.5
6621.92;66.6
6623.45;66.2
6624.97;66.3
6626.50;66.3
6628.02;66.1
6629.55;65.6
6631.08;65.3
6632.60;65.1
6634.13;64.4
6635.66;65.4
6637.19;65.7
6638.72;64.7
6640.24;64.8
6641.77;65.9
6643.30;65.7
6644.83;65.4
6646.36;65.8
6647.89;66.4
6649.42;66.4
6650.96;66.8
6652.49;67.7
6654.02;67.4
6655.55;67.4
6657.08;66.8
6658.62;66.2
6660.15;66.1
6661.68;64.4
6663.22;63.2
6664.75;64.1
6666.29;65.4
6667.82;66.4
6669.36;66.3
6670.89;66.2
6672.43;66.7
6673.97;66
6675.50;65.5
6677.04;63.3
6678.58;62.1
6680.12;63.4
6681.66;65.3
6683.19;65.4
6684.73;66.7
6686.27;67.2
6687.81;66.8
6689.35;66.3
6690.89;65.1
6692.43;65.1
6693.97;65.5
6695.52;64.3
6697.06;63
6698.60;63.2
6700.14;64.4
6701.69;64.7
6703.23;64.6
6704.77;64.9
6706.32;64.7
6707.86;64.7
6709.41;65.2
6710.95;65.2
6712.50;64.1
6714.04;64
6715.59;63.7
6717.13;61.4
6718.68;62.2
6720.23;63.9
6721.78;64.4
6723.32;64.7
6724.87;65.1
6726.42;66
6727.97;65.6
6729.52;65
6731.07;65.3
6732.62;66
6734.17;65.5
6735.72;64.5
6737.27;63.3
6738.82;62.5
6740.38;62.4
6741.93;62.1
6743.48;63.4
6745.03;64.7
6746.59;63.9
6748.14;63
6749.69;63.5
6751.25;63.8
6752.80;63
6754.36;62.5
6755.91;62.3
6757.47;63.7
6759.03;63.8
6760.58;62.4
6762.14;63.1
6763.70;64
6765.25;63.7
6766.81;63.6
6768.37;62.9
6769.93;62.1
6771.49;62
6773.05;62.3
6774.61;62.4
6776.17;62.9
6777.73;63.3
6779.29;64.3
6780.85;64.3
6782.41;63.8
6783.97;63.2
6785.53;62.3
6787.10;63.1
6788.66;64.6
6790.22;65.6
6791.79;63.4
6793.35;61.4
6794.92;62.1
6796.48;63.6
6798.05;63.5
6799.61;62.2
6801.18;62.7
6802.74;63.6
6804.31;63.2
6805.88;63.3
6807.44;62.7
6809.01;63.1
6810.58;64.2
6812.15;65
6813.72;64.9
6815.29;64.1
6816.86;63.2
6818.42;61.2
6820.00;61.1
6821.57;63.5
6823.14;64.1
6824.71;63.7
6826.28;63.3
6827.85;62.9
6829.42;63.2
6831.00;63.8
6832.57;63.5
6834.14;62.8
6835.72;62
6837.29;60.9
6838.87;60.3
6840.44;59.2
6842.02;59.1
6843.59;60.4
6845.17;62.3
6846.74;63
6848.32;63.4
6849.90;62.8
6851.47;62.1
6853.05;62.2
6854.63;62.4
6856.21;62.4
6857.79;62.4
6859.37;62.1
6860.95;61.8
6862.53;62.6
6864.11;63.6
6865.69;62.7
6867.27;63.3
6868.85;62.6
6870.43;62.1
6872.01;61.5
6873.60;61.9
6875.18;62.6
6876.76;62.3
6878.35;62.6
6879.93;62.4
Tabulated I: 65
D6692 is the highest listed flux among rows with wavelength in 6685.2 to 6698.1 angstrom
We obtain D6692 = 67.2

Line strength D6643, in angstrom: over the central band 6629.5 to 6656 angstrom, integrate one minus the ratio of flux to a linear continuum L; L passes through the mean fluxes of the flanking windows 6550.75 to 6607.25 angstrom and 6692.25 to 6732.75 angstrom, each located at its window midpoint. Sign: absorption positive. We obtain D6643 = -0.8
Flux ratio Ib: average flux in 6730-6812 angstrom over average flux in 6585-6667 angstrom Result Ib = 0.96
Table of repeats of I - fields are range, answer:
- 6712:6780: 63.6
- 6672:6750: 64.5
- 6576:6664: 66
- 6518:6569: 64.2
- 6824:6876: 62.3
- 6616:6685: 65.7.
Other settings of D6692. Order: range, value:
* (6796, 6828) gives 65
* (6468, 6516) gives 69.2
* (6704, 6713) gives 65.2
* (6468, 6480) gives 68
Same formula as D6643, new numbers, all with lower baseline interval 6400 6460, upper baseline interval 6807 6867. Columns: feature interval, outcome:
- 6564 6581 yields 0.5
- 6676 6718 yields -0.5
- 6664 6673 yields -0.2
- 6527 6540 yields -0.4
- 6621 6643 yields -0.4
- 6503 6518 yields -0.3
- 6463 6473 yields 0.0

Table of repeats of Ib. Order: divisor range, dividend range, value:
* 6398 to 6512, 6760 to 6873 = 0.95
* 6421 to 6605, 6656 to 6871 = 0.97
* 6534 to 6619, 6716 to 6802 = 0.98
